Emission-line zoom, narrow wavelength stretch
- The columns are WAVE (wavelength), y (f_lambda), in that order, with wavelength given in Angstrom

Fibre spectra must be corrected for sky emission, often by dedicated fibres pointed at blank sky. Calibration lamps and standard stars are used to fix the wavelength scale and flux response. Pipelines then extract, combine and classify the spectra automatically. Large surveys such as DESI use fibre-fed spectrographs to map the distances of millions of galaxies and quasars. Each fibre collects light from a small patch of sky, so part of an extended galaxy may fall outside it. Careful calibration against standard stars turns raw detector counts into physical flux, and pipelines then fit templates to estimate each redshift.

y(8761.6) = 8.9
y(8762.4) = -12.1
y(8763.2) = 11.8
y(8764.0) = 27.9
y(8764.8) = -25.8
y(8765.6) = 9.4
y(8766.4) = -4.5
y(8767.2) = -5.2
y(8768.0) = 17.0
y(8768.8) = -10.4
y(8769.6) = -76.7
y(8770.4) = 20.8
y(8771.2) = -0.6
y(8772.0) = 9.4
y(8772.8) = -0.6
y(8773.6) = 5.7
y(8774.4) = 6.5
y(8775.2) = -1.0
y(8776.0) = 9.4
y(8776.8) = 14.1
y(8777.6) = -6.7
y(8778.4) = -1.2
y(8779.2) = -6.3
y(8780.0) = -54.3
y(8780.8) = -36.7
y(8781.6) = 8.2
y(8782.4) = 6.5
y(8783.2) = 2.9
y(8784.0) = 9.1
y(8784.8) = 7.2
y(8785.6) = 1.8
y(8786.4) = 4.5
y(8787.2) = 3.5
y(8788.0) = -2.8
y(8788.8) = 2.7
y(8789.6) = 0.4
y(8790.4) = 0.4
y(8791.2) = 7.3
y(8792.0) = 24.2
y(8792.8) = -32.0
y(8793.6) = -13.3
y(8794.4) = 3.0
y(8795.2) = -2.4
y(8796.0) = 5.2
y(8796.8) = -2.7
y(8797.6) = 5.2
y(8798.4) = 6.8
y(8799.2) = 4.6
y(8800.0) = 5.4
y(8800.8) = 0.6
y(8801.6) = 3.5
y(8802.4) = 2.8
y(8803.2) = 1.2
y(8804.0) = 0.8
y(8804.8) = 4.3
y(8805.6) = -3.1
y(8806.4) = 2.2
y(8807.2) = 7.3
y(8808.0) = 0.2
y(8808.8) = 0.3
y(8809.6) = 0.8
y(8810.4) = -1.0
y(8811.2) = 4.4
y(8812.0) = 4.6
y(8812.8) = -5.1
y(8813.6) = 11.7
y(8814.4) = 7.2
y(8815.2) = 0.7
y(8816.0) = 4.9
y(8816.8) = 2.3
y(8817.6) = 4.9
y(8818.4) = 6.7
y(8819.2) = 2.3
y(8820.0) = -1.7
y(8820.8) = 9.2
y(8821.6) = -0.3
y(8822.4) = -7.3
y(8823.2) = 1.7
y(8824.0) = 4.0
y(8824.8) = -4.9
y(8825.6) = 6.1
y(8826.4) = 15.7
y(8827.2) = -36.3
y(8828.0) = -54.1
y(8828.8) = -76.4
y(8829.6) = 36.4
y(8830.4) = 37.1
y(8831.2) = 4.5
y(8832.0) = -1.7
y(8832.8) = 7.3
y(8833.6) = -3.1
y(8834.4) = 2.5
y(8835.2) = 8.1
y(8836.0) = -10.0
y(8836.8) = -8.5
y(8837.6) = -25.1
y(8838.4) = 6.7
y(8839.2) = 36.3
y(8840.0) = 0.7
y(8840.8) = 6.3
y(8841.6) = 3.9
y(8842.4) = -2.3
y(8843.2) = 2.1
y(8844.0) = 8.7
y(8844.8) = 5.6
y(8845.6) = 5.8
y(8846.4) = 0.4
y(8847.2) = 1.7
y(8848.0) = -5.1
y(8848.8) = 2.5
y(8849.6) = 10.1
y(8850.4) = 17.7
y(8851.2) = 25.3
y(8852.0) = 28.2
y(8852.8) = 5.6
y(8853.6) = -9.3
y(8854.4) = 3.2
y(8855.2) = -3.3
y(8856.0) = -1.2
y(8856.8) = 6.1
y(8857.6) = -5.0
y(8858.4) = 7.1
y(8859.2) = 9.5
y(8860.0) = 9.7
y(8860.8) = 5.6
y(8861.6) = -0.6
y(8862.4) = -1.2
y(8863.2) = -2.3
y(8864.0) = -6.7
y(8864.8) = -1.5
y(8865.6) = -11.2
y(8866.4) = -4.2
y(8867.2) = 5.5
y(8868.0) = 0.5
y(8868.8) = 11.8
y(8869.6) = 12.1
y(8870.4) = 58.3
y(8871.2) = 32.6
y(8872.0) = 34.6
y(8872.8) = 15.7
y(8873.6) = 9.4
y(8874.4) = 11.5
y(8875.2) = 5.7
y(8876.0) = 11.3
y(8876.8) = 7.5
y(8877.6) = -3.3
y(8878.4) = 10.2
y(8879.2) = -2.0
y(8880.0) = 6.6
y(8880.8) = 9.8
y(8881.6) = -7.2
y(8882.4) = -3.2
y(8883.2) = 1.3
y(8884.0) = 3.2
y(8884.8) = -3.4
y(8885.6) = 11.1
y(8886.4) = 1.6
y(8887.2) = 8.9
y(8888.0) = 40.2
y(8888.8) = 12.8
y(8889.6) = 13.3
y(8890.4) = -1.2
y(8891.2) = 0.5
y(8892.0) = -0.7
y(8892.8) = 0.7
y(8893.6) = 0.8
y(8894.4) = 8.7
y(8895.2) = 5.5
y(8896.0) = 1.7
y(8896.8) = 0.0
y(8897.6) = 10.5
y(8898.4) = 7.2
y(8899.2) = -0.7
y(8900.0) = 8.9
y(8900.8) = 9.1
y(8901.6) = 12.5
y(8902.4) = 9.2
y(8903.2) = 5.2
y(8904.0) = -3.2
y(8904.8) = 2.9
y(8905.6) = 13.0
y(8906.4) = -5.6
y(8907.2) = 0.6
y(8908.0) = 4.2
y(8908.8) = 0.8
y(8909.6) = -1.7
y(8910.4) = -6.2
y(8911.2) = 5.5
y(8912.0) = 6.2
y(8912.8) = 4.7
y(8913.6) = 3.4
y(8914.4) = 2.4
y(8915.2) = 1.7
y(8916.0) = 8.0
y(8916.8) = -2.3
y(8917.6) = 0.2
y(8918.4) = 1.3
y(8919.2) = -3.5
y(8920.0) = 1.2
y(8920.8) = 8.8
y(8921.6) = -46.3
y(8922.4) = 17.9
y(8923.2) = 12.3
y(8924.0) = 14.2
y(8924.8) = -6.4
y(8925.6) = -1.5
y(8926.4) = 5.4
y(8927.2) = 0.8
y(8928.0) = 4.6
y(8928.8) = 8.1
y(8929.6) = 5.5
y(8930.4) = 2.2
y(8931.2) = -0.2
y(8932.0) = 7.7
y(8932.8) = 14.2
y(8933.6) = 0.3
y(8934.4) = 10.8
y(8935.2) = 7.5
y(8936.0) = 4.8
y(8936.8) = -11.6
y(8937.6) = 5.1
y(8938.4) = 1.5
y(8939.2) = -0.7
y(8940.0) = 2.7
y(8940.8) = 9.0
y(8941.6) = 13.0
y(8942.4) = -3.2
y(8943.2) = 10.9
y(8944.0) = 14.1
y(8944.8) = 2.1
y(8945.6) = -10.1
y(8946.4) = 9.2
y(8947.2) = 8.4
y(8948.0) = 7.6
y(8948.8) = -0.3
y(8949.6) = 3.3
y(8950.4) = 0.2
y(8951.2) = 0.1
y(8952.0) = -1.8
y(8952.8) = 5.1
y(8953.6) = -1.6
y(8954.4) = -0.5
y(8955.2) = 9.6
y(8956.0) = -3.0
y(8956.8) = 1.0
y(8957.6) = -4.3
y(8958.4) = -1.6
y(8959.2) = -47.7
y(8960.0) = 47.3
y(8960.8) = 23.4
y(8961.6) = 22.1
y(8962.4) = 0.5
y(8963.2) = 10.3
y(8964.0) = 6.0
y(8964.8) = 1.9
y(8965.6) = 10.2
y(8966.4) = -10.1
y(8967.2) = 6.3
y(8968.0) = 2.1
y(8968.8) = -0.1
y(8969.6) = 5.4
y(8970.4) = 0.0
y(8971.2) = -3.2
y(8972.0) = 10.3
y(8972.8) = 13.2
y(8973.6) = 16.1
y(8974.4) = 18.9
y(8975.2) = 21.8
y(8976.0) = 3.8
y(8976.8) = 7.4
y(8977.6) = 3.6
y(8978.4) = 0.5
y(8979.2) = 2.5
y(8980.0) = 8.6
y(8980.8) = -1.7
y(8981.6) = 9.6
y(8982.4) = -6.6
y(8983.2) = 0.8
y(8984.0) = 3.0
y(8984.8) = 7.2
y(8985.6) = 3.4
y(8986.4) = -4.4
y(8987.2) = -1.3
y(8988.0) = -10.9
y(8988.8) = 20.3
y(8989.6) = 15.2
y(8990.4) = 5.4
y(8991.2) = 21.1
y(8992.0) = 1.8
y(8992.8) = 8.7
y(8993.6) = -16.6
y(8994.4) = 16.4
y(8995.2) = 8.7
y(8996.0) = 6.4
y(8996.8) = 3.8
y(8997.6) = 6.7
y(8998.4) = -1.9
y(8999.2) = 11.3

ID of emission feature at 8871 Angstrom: H-beta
